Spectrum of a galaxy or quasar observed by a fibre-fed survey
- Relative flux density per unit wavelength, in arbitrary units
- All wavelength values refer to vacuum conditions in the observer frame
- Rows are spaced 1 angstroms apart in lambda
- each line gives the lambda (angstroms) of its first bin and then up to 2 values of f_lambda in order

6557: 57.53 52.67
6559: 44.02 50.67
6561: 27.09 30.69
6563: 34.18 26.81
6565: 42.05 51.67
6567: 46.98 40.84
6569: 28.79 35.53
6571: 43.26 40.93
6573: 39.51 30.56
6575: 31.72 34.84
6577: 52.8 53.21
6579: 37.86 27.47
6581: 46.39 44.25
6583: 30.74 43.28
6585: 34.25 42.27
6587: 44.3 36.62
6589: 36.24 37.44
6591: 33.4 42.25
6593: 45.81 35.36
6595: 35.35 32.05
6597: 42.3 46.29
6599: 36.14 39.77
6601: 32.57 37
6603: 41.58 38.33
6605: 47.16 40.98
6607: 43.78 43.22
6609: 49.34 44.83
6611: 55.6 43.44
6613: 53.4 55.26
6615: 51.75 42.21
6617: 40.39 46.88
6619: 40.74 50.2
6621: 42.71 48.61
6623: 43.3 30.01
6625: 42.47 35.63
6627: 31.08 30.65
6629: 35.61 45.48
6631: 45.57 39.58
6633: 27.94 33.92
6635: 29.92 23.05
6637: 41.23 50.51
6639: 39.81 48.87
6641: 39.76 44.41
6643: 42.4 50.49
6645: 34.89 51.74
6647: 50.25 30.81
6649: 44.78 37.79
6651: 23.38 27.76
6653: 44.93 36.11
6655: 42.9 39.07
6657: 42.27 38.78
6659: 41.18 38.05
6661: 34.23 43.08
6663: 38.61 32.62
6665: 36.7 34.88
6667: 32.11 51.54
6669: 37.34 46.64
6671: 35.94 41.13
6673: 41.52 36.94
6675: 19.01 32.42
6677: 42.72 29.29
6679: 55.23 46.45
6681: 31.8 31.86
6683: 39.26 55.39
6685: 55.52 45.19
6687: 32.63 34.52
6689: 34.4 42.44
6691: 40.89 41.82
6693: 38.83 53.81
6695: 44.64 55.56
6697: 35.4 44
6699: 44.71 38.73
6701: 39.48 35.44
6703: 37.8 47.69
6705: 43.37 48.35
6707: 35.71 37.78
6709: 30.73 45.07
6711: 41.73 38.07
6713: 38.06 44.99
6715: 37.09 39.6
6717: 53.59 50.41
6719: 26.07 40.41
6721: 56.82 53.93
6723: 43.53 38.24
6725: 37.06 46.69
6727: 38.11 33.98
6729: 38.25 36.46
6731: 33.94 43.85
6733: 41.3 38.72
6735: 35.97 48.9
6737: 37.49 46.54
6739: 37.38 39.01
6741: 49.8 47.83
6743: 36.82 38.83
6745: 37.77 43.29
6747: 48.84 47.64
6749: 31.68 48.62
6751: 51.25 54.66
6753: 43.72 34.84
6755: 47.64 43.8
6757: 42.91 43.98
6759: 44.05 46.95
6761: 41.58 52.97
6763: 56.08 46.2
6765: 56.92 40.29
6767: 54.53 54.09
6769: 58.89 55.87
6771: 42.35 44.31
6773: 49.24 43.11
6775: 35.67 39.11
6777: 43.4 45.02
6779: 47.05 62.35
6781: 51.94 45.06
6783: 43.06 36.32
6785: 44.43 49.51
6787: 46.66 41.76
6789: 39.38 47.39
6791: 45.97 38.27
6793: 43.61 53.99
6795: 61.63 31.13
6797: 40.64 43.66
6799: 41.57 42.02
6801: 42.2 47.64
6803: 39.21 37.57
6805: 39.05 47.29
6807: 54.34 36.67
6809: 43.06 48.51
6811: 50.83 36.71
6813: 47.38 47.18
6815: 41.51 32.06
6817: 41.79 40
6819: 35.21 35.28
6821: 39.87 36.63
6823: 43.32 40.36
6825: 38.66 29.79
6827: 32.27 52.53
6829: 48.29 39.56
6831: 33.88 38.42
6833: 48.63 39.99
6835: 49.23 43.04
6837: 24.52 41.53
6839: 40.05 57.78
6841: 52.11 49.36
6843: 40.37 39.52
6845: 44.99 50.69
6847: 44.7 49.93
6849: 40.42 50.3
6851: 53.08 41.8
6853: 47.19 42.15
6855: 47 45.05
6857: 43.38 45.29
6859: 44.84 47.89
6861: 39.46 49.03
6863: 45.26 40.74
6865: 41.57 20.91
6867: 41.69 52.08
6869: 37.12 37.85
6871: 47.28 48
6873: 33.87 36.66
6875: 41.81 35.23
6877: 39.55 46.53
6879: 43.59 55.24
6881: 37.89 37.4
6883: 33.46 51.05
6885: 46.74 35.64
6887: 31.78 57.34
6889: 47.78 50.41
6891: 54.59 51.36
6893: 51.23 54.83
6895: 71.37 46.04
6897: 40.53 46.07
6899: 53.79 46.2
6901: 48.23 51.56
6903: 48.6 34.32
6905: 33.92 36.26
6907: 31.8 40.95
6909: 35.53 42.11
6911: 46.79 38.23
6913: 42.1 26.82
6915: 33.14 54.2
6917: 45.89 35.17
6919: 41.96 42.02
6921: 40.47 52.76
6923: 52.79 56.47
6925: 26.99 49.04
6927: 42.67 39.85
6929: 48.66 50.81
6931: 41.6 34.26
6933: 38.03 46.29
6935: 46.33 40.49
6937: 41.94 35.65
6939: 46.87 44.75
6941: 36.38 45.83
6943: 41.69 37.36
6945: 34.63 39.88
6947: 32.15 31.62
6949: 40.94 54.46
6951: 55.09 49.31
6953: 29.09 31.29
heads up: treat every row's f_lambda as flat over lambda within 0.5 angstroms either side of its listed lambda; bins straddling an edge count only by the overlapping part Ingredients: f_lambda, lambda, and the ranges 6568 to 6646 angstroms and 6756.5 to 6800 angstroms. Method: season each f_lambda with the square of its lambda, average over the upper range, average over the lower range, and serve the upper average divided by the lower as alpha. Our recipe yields 1.2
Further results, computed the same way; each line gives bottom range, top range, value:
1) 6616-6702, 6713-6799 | 1.14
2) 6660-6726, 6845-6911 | 1.15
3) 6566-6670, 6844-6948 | 1.17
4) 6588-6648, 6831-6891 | 1.13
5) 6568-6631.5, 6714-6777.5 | 1.13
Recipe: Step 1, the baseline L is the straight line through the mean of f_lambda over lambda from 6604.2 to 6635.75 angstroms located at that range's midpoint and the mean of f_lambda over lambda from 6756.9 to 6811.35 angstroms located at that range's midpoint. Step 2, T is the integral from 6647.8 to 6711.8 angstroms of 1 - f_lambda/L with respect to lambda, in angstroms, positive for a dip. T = 5.5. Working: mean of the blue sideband 42.1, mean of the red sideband 45.8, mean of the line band 39.7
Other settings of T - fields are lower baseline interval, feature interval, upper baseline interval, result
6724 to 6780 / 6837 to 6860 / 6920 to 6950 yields -1.3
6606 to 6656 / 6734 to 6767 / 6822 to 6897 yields -1.4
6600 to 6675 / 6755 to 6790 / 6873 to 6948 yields -4.2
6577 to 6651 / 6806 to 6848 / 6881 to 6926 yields 1.0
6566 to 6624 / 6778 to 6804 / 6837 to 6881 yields -1.1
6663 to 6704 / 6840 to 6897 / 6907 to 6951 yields -4.8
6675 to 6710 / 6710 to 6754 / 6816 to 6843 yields -1.3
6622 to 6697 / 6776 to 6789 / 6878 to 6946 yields -1.3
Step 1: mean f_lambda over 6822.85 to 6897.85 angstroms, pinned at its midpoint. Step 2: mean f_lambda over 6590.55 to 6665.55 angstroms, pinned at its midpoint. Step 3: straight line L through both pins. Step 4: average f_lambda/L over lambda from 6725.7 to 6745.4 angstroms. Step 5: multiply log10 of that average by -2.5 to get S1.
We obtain 0.05 mag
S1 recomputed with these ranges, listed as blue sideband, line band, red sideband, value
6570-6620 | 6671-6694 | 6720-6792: 0.09 mag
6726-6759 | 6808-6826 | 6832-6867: 0.07 mag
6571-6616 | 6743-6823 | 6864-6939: -0.05 mag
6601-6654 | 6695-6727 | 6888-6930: 0.01 mag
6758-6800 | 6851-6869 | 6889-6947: 0.03 mag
